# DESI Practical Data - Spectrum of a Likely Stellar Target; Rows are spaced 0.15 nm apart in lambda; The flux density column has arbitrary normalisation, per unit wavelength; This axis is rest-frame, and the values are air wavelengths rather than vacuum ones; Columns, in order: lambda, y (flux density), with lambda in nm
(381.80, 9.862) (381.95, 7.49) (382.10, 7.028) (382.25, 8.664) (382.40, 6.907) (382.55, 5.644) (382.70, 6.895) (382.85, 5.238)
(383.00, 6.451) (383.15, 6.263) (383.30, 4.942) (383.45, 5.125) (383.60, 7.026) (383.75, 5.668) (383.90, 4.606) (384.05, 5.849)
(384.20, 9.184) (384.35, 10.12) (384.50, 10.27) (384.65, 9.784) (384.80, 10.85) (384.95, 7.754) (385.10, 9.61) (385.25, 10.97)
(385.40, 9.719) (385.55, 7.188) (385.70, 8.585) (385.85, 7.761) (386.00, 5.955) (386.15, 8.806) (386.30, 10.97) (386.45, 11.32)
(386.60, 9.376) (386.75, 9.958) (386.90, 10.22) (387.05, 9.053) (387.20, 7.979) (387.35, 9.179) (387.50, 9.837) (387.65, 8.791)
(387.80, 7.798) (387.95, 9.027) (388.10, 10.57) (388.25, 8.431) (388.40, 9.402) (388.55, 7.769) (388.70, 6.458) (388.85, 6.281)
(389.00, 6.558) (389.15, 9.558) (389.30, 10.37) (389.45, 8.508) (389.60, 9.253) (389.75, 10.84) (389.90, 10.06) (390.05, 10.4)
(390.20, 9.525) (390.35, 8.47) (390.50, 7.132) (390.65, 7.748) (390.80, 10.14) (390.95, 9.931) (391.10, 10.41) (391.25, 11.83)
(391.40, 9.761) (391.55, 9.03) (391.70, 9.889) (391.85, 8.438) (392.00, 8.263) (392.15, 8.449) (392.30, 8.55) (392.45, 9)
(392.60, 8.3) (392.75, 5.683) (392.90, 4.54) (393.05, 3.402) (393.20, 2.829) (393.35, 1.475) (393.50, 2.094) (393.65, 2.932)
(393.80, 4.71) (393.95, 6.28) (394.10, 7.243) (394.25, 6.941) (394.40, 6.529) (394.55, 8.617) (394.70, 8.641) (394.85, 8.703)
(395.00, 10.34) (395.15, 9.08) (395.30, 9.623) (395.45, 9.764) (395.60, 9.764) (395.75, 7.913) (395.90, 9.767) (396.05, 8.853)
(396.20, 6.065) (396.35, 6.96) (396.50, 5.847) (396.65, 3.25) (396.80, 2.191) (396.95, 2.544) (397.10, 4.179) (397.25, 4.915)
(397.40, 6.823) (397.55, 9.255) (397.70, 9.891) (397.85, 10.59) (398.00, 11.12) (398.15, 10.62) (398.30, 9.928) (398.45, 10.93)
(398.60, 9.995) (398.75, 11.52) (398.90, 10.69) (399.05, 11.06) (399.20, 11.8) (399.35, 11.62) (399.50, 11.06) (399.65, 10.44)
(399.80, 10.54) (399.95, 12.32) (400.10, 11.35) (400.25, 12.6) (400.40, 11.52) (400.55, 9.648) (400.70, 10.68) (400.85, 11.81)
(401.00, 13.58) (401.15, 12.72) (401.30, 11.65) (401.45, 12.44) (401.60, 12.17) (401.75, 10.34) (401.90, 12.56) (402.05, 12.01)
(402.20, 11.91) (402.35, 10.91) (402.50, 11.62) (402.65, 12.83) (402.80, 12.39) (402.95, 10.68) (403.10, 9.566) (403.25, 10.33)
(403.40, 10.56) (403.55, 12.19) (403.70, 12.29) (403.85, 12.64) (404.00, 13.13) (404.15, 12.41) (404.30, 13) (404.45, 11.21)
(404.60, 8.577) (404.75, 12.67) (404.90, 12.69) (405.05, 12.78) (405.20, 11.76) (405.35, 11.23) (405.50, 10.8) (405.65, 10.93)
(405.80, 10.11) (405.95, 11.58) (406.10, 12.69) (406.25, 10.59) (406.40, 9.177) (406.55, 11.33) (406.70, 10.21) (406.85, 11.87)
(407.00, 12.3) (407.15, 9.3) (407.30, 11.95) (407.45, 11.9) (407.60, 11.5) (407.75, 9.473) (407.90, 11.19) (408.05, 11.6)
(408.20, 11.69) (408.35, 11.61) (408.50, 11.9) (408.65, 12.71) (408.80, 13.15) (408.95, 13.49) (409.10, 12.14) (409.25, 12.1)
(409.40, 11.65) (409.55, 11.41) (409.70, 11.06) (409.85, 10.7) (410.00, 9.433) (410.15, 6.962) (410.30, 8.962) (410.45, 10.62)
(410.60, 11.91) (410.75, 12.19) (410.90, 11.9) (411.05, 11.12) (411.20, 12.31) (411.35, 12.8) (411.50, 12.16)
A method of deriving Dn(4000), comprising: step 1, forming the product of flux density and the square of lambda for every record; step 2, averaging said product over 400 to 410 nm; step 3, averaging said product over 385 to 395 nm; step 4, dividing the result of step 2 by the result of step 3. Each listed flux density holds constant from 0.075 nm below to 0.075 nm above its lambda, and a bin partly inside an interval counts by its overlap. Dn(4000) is 1.52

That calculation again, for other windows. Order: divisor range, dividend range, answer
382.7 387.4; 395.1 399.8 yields 1.12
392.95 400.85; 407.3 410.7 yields 1.45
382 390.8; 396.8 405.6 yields 1.40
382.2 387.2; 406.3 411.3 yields 1.57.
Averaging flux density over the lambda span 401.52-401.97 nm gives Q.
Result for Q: 11.7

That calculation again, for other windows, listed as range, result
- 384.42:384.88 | 10.3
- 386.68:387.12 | 9.75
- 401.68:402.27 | 11.7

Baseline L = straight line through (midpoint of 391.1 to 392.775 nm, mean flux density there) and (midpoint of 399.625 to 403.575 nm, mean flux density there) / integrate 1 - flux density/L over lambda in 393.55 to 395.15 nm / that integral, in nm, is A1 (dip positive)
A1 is 0.42 nm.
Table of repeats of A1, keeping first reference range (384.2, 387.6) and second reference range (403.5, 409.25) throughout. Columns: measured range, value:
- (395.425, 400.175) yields 0.82 nm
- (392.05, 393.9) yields 0.89 nm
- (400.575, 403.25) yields -0.13 nm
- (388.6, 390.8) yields 0.24 nm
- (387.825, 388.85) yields 0.13 nm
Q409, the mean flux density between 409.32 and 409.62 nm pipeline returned 11.5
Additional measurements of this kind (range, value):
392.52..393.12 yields 5.53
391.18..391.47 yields 10.8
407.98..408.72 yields 11.9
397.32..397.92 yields 9.09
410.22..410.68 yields 10.5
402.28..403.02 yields 11.7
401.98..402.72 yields 11.8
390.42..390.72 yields 7.45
